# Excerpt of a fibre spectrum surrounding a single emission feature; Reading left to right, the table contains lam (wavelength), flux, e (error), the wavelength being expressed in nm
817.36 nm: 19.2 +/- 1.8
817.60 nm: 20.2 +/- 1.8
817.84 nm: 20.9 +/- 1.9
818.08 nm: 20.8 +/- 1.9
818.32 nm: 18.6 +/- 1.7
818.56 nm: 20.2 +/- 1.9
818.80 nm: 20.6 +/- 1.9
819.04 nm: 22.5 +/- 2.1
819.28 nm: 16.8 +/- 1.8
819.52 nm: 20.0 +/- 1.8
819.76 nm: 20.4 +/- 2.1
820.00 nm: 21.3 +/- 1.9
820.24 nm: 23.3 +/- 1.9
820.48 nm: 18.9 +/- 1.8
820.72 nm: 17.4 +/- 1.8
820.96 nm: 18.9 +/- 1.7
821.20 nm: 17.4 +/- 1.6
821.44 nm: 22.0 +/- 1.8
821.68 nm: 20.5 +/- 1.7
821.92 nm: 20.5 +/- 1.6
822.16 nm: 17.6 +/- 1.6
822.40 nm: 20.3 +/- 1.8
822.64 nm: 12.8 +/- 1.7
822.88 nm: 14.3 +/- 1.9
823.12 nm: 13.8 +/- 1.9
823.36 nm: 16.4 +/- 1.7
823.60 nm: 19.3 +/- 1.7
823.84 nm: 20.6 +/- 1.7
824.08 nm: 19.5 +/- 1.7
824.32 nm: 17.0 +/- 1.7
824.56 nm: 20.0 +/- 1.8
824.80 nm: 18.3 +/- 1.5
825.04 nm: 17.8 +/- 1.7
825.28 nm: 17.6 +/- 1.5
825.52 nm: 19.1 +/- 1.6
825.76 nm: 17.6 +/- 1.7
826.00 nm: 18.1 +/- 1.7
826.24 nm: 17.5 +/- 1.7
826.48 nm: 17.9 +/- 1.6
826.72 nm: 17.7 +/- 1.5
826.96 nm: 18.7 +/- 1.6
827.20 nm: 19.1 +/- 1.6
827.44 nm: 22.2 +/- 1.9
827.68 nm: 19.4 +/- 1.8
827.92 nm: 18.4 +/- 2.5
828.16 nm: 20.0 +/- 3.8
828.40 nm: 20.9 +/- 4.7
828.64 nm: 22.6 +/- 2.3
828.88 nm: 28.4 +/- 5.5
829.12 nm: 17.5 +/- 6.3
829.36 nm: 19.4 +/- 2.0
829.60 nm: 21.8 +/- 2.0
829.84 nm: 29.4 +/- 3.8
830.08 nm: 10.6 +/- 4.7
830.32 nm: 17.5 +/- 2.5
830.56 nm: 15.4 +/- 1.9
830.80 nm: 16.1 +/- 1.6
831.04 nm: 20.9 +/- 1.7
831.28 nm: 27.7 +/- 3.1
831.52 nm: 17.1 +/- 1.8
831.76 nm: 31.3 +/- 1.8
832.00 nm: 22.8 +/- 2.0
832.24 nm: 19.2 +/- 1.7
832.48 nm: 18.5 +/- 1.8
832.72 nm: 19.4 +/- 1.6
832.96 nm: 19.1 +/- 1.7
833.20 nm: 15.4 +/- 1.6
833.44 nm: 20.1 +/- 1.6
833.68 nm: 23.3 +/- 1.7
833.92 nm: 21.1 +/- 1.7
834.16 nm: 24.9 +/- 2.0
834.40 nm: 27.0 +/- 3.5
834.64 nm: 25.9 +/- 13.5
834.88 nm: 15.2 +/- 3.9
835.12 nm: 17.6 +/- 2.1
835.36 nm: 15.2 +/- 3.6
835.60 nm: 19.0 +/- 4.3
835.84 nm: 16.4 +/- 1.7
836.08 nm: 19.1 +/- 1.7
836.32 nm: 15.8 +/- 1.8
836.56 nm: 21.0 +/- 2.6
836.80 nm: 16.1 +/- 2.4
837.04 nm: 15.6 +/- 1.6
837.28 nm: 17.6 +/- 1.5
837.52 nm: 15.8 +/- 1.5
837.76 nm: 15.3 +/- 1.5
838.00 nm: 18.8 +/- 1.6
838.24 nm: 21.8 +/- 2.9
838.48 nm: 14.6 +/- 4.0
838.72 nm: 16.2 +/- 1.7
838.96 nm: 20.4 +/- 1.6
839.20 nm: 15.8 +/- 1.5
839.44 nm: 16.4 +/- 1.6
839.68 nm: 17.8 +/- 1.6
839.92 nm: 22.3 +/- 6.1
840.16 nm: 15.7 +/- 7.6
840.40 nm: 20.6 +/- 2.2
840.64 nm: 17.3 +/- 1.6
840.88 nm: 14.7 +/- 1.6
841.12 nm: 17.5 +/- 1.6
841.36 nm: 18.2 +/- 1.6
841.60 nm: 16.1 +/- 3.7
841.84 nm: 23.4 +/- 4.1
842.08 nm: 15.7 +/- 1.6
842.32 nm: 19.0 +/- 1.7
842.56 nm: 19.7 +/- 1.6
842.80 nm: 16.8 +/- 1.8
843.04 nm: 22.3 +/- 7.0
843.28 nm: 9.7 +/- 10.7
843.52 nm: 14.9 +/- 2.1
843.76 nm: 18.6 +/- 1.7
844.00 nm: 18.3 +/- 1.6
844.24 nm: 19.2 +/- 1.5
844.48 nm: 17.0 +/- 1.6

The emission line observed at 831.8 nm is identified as H-alpha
